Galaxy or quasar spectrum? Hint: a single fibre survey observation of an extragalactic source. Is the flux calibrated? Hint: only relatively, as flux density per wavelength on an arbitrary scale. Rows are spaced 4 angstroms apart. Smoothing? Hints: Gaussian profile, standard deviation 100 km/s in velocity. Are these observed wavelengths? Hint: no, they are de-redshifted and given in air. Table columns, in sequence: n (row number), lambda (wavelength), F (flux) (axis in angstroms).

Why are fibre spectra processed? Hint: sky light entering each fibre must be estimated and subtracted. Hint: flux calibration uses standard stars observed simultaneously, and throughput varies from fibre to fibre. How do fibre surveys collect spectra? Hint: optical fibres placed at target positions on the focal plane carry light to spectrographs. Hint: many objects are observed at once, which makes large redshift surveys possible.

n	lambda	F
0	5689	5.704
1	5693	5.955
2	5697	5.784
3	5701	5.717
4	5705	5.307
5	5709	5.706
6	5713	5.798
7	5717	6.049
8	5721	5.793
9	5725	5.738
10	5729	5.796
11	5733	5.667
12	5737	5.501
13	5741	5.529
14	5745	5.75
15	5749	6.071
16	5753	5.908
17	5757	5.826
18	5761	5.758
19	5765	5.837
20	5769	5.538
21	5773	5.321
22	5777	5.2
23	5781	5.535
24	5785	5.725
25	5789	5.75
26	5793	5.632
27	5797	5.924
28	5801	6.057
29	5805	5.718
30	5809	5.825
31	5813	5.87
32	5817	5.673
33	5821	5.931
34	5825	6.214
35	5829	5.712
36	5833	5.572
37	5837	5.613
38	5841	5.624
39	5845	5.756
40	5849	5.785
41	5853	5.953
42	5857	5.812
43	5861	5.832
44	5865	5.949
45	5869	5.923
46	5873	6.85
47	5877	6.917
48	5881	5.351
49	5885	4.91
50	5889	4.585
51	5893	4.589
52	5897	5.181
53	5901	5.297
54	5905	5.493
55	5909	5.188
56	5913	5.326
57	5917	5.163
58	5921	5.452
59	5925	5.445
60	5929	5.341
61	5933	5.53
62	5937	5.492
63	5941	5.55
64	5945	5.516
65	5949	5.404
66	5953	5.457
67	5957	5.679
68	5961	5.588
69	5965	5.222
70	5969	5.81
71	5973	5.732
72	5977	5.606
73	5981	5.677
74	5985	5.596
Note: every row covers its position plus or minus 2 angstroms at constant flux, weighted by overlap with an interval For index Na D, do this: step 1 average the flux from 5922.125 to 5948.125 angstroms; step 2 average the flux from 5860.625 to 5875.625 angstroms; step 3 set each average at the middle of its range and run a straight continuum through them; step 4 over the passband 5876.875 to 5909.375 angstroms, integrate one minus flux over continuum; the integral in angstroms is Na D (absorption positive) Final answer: 4.1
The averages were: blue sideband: 6.2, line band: 5.19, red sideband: 5.47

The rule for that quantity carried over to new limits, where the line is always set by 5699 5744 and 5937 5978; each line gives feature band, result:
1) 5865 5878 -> -1.9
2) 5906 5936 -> 1.2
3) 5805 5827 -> -1.0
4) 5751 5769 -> -0.4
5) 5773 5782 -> 0.5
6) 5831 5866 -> -0.9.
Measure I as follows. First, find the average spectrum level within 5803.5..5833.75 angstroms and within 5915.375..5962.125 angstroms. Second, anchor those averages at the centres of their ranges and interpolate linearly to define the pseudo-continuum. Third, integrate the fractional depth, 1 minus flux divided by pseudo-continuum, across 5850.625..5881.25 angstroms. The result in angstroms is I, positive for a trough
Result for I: -2.3 angstroms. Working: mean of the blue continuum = 5.83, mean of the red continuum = 5.47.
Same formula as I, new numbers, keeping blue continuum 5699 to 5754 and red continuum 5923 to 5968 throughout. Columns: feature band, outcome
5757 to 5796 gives 0.47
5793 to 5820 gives -0.91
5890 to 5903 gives 1.29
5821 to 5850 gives -0.80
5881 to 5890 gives 1.06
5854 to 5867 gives -0.68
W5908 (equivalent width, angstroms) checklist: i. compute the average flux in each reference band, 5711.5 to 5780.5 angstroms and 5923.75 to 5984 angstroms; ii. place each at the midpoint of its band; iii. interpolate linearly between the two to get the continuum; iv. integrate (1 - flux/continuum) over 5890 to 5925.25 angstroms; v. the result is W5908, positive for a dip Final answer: 2.3 angstroms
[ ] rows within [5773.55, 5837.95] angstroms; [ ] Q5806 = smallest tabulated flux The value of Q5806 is 5.2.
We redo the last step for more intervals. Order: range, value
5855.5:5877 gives 5.812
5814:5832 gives 5.673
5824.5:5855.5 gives 5.572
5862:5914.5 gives 4.585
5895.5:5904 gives 5.181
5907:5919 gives 5.163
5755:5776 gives 5.321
